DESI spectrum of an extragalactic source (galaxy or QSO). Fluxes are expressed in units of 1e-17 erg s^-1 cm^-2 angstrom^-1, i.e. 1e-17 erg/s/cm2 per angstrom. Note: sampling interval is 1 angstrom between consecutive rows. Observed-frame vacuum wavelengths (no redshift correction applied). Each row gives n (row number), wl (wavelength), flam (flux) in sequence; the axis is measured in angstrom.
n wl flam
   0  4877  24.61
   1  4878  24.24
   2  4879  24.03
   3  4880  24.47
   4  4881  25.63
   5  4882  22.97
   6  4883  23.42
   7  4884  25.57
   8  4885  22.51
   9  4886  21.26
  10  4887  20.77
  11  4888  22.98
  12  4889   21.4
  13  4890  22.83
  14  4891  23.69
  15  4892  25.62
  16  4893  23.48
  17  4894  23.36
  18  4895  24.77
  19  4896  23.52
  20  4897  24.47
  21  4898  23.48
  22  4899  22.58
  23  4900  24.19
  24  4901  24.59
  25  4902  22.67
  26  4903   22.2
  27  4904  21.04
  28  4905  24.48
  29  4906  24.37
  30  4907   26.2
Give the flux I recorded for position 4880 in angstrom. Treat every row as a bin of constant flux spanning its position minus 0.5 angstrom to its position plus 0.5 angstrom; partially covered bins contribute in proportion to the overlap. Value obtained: 24.47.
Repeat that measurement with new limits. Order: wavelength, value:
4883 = 23.42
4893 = 23.48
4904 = 21.04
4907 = 26.2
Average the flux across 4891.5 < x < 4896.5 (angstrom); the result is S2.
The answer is 24.1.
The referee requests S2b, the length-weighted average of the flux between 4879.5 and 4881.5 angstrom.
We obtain 25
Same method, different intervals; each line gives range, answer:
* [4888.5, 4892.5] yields 23.4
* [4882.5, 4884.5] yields 24.5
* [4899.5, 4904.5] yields 22.9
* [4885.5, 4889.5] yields 21.6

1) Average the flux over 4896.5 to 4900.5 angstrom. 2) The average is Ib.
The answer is 23.7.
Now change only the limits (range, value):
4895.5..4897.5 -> 24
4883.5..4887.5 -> 22.5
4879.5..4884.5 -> 24.4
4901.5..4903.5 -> 22.4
